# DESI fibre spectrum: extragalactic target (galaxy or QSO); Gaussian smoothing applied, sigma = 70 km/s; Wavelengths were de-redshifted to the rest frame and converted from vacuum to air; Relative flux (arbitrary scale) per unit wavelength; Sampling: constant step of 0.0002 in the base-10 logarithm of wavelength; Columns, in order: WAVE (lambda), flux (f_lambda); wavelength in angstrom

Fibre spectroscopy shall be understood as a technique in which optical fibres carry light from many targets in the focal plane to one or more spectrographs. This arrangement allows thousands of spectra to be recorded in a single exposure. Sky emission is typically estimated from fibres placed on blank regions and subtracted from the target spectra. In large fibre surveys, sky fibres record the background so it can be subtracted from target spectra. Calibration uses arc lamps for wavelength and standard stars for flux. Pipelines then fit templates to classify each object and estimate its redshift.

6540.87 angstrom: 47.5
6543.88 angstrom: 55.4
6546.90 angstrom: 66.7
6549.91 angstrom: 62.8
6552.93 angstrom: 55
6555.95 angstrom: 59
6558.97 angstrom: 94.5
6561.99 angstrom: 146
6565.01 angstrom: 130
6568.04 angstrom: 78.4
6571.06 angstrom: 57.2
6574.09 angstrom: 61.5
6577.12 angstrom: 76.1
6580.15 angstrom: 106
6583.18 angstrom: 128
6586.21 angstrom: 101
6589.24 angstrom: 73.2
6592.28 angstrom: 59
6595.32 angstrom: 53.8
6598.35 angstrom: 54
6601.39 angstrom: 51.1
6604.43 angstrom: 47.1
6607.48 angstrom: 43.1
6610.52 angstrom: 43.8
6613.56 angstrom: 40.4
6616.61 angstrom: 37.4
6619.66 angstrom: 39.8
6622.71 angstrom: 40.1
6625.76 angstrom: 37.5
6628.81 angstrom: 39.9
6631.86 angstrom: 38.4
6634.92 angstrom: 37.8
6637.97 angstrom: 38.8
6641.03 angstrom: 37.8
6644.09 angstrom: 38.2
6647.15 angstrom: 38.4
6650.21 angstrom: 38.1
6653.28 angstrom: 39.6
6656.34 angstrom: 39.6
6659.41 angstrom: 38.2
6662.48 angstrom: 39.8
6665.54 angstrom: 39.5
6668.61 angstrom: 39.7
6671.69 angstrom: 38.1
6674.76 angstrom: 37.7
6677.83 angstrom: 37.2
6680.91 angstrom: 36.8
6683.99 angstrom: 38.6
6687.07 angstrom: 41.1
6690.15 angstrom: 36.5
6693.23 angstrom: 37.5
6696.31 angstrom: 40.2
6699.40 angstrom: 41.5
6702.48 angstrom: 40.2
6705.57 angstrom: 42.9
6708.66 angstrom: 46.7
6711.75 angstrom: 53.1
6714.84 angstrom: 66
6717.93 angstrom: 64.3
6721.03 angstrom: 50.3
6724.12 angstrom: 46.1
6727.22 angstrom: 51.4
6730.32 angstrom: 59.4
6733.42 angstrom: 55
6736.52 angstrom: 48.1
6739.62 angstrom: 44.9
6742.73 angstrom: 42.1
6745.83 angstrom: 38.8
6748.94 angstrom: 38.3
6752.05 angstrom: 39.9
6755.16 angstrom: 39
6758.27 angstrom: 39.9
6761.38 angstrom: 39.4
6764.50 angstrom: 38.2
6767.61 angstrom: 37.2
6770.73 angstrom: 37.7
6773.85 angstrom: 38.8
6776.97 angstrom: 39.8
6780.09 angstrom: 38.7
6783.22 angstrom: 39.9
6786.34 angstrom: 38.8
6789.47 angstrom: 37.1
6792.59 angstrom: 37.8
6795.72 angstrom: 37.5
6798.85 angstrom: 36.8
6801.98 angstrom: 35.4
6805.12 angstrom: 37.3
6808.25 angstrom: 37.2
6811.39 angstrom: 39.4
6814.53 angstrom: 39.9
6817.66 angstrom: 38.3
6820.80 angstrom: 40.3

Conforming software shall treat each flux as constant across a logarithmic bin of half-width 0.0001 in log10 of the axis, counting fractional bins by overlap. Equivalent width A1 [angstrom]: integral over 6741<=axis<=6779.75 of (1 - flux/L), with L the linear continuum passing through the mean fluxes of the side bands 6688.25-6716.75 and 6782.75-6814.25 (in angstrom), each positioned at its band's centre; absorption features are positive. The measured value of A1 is 1.5 angstrom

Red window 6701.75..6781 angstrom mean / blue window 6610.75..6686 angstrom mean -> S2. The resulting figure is 1.2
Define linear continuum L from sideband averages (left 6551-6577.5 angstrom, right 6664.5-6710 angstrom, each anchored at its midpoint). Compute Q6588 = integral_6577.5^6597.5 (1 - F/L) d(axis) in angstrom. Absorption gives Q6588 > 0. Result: -2.3 angstrom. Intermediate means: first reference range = 84.2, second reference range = 39.6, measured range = 85.1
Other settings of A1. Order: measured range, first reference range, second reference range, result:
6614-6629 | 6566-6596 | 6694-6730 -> 6.8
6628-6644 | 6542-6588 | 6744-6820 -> 7.2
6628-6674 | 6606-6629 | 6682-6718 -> 3.7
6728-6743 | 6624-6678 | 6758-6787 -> -4.6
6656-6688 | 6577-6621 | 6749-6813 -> 8.7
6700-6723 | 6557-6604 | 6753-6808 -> 0.9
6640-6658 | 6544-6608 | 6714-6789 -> 7.0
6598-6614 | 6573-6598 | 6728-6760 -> 6.3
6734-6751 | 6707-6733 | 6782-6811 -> 2.3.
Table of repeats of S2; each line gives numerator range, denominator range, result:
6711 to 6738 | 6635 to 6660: 1.42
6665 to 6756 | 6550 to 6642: 0.70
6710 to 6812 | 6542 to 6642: 0.68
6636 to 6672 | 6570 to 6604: 0.52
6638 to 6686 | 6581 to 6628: 0.68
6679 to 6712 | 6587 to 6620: 0.80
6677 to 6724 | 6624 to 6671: 1.16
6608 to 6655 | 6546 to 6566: 0.45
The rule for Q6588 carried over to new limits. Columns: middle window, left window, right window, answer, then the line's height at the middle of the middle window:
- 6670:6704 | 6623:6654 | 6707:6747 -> 5.11 angstrom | 45.5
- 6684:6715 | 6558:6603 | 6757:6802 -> 7.22 angstrom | 56.8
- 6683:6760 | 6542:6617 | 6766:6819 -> 5.19 angstrom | 49.3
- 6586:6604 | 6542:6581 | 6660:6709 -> 1.97 angstrom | 68.9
